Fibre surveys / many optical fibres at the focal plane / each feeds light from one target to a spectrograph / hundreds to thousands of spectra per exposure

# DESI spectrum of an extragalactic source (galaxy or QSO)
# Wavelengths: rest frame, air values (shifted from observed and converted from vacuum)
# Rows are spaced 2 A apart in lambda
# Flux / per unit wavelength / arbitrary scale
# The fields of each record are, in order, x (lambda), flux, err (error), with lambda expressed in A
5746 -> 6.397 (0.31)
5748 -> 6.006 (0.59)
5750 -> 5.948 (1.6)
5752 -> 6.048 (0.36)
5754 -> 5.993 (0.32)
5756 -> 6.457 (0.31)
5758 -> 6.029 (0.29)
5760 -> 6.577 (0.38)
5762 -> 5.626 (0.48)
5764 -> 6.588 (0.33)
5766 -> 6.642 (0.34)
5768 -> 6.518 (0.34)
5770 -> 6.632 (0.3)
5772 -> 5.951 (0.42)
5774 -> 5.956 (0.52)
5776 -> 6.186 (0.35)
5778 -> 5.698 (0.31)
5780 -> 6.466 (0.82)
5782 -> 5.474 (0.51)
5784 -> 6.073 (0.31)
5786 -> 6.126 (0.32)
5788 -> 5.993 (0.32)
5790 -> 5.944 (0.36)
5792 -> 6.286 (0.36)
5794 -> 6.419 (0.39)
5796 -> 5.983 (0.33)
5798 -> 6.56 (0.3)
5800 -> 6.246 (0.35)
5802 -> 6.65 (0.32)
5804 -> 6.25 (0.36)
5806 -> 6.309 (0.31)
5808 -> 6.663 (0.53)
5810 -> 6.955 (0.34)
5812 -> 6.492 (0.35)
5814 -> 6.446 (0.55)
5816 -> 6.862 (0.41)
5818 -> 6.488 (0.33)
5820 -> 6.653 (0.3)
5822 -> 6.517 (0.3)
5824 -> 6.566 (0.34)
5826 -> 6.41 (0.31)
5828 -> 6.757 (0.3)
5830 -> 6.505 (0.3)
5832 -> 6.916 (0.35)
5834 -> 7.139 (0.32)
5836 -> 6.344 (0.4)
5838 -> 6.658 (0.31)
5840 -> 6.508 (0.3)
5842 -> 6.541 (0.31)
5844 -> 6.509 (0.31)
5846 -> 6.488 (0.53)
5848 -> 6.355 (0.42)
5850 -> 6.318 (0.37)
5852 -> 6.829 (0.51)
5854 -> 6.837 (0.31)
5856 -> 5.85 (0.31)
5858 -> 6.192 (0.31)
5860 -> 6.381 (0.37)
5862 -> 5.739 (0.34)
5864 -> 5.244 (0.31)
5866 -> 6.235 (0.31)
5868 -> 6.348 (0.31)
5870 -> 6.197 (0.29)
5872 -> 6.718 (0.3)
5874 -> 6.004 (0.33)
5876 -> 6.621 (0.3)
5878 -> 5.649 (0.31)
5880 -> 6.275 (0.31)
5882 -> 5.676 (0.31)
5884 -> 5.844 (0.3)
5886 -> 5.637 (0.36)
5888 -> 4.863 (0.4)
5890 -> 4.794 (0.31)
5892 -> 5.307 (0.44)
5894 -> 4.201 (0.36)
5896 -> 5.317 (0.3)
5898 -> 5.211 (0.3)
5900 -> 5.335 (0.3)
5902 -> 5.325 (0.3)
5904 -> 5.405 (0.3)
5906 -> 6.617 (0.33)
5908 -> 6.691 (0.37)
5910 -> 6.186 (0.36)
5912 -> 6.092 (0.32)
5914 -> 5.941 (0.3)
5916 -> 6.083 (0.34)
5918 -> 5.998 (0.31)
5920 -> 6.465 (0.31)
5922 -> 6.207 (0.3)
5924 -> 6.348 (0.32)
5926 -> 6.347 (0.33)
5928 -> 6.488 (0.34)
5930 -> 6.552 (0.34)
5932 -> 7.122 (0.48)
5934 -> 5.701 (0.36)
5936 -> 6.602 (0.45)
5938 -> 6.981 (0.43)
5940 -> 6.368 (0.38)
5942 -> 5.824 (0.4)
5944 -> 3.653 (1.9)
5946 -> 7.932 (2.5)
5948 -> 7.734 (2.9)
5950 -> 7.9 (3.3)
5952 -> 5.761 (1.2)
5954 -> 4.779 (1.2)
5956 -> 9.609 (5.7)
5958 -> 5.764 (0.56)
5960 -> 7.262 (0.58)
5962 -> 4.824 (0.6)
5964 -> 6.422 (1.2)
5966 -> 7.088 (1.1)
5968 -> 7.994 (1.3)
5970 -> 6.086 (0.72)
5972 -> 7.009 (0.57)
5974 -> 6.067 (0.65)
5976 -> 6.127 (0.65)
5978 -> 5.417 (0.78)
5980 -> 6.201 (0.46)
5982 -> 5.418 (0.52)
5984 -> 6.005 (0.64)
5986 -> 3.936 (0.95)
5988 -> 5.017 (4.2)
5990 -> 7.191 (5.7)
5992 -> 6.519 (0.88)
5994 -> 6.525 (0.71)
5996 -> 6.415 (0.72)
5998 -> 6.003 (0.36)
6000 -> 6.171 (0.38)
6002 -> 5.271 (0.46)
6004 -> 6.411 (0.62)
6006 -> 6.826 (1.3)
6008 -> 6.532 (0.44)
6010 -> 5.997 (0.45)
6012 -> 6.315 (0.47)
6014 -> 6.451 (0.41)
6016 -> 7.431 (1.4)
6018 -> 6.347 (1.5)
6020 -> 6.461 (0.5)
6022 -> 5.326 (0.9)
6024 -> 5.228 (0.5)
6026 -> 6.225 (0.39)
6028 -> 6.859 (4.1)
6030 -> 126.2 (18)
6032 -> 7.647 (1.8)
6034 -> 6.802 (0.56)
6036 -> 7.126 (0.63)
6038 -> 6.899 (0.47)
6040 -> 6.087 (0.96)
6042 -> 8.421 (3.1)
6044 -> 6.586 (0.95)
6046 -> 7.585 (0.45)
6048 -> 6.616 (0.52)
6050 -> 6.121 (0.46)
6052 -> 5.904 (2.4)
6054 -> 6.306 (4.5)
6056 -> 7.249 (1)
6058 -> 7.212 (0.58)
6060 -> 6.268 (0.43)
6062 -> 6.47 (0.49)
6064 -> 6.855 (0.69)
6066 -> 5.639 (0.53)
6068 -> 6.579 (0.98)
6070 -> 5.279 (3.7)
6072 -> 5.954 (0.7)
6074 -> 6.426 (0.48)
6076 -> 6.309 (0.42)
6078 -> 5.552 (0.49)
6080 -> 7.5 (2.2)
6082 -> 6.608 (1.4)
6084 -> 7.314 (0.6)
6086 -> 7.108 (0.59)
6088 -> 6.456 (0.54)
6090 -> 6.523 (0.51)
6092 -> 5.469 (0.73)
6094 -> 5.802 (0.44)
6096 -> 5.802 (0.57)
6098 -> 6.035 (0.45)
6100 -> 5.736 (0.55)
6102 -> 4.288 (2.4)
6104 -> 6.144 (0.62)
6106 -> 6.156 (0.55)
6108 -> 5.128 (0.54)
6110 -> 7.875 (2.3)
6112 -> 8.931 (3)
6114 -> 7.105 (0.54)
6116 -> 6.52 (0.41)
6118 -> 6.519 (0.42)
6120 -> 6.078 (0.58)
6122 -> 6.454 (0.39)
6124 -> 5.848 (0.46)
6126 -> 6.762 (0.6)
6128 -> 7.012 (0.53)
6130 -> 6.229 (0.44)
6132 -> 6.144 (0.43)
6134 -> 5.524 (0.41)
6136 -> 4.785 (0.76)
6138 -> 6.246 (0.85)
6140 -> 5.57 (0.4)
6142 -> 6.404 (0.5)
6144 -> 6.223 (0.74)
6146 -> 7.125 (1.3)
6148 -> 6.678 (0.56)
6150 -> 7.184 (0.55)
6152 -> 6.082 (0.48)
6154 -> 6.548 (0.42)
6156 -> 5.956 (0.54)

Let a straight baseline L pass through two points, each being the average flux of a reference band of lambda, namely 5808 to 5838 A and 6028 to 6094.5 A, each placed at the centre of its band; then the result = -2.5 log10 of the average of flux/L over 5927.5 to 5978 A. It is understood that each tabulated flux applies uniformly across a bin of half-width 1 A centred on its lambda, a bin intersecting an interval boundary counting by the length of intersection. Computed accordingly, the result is 0.296 mag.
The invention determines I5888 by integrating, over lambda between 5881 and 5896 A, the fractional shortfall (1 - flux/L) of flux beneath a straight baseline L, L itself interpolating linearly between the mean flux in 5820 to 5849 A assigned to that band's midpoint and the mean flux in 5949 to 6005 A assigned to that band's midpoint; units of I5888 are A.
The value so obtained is 2.9 A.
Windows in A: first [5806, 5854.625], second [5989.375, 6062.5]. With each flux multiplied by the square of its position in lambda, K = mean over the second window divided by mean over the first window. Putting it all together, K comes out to 1.59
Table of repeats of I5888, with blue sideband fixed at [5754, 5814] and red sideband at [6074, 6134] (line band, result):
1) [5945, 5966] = -1.6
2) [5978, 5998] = 1.4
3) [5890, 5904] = 2.6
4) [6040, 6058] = -1.3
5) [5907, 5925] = 0.3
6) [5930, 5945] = 0.6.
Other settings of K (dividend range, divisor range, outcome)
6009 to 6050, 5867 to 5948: 2.17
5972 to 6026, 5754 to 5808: 1.05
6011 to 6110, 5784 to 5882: 1.49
